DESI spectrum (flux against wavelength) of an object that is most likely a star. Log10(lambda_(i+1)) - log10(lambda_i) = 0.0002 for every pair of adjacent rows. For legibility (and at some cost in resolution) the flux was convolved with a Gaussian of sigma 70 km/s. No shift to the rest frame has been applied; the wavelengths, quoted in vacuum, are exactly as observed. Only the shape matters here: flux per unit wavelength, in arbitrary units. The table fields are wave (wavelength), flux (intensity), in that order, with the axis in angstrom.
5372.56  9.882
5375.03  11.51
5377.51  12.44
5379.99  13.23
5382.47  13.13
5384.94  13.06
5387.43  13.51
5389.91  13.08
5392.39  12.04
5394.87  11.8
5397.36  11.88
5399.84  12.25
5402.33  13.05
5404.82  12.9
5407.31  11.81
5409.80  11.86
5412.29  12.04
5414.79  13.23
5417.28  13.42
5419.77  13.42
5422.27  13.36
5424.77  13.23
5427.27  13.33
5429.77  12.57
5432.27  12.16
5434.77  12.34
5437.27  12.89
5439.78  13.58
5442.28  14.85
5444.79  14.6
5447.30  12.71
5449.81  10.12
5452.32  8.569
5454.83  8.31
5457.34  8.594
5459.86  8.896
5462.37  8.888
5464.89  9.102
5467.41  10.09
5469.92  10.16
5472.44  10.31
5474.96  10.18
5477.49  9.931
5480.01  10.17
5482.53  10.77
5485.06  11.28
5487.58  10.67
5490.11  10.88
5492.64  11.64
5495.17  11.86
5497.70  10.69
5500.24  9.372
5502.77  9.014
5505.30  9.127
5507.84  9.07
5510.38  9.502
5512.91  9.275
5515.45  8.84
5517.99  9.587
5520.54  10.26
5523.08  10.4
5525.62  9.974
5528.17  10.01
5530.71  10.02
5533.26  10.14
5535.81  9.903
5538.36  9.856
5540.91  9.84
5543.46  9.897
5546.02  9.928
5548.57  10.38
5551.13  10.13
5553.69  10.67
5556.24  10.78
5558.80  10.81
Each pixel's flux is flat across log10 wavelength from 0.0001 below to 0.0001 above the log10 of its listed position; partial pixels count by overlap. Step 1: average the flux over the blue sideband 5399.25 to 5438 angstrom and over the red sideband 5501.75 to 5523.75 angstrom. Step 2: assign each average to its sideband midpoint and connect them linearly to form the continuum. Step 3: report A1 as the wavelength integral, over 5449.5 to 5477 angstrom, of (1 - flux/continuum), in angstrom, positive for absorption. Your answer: 4.39 angstrom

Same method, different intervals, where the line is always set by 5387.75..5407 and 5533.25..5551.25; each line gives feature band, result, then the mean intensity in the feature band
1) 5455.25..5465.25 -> 2.27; 8.8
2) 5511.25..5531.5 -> 1.09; 9.79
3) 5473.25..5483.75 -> 0.77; 10.3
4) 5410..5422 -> -0.81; 13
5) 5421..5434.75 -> -1.08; 12.9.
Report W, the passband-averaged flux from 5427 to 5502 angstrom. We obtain 10.9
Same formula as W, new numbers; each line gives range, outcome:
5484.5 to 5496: 11.2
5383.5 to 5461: 12.2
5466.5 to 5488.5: 10.4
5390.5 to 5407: 12.3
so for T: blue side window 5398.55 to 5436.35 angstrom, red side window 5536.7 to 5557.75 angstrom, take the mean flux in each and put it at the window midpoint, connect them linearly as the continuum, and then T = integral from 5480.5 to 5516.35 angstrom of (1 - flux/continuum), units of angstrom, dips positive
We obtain 3.2 angstrom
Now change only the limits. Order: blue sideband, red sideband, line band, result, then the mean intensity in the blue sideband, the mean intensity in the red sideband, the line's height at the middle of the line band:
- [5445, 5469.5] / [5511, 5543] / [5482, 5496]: -2.0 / 9.72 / 9.84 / 9.77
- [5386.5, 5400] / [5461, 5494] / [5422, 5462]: -1.9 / 12.4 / 10.3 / 11.2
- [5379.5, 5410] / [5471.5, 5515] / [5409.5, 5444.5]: -3.9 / 12.6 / 10.2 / 11.8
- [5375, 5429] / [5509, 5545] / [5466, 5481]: 1.3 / 12.7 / 9.82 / 11.1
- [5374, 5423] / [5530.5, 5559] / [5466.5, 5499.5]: 1.7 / 12.6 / 10.2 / 11.2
